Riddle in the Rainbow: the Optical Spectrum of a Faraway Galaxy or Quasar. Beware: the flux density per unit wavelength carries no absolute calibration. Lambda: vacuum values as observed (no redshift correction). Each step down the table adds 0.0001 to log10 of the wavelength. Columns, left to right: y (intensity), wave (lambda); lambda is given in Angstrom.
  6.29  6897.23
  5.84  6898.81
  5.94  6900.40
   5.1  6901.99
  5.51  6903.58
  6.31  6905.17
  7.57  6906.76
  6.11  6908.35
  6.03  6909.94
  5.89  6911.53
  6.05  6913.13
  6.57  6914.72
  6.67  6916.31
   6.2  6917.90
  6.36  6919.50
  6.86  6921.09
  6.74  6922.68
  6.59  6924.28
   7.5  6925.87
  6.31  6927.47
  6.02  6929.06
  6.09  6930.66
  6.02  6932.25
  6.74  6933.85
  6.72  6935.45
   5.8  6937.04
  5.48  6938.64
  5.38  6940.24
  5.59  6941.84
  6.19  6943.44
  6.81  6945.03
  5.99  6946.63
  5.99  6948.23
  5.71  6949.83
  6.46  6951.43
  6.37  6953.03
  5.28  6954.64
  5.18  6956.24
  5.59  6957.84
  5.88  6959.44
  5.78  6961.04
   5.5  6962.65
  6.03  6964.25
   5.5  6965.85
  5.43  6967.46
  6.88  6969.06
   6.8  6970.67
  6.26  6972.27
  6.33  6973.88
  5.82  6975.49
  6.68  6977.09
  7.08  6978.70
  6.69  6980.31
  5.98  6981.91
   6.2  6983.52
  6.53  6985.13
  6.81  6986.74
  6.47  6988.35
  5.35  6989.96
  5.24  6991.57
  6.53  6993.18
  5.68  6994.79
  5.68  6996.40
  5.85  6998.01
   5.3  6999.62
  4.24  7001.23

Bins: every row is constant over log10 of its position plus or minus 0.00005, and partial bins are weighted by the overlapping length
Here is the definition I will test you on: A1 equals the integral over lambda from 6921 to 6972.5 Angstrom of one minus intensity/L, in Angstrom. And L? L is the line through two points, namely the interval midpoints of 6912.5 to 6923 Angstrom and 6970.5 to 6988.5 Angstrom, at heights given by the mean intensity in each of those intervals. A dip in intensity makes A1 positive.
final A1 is 3.1 Angstrom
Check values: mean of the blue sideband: 6.49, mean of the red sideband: 6.46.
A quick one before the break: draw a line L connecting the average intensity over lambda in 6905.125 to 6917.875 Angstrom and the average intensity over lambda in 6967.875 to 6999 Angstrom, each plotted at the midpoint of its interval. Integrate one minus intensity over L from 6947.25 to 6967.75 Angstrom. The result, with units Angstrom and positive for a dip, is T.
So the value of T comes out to 1.8 Angstrom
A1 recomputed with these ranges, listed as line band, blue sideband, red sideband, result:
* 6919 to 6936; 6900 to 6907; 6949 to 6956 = -1.7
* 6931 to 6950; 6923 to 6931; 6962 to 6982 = 1.2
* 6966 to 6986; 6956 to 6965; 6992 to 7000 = -2.2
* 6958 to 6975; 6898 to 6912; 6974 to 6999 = 0.3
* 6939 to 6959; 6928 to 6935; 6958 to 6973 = 0.8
